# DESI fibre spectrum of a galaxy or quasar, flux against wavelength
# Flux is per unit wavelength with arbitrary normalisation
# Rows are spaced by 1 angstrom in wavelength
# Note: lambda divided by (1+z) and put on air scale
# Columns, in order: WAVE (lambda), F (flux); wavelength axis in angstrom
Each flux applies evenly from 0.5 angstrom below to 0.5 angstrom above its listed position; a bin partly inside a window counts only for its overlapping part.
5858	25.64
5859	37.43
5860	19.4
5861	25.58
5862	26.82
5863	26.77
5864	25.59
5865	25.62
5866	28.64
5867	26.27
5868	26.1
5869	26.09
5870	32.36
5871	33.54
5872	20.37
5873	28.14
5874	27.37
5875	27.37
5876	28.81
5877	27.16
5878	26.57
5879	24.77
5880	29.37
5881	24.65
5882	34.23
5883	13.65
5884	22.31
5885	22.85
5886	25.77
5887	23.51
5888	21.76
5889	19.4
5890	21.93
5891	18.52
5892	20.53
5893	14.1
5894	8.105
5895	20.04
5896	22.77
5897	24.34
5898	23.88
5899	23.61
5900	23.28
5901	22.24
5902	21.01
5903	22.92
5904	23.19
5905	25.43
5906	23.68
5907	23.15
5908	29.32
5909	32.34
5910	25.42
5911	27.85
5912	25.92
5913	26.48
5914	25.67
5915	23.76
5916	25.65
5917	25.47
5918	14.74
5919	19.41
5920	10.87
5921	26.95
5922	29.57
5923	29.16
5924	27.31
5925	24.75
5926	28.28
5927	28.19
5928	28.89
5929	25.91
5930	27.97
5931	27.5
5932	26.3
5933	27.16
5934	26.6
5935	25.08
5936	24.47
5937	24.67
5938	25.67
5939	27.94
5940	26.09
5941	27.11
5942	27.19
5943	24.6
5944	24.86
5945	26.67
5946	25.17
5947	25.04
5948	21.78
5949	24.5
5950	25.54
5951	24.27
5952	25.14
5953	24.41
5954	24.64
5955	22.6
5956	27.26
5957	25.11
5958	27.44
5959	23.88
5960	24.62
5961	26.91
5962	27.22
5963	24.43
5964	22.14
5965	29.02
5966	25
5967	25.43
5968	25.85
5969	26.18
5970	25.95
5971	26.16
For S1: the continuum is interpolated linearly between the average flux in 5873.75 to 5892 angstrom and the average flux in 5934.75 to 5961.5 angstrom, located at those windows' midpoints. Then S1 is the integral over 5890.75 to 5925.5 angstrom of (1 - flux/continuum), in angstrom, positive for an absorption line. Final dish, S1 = 2.1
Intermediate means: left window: 24.3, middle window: 23.2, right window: 25.3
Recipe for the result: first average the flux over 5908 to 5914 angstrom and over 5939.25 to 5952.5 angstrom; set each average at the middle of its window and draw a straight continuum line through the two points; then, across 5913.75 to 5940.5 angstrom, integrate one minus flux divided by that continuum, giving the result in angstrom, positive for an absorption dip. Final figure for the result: 1.16 angstrom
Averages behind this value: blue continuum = 27.6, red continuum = 25.3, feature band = 25.3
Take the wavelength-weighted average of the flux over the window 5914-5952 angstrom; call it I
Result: 25.3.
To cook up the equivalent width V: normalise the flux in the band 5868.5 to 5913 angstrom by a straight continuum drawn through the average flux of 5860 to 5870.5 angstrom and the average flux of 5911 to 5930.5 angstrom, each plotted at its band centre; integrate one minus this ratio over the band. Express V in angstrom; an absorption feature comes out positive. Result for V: 2.9 angstrom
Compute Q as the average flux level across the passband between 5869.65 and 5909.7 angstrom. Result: 23.9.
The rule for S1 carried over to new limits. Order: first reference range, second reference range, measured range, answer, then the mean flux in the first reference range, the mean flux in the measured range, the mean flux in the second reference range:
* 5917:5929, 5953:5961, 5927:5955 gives -1.0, 24.5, 25.7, 25.2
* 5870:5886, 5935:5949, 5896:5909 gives 0.9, 26.3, 24.1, 25.4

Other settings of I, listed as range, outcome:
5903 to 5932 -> 25.4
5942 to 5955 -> 24.7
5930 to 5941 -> 26.3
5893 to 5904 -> 21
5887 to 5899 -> 19.9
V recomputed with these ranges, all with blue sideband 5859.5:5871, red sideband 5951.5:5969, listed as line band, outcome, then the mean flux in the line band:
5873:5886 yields 0.3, 25.9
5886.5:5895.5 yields 2.6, 18.7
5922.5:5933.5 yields -0.7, 27.4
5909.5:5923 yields 1.1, 23.9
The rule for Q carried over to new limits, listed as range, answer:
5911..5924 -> 23.9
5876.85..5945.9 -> 24.3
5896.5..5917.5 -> 25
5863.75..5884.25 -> 26.7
